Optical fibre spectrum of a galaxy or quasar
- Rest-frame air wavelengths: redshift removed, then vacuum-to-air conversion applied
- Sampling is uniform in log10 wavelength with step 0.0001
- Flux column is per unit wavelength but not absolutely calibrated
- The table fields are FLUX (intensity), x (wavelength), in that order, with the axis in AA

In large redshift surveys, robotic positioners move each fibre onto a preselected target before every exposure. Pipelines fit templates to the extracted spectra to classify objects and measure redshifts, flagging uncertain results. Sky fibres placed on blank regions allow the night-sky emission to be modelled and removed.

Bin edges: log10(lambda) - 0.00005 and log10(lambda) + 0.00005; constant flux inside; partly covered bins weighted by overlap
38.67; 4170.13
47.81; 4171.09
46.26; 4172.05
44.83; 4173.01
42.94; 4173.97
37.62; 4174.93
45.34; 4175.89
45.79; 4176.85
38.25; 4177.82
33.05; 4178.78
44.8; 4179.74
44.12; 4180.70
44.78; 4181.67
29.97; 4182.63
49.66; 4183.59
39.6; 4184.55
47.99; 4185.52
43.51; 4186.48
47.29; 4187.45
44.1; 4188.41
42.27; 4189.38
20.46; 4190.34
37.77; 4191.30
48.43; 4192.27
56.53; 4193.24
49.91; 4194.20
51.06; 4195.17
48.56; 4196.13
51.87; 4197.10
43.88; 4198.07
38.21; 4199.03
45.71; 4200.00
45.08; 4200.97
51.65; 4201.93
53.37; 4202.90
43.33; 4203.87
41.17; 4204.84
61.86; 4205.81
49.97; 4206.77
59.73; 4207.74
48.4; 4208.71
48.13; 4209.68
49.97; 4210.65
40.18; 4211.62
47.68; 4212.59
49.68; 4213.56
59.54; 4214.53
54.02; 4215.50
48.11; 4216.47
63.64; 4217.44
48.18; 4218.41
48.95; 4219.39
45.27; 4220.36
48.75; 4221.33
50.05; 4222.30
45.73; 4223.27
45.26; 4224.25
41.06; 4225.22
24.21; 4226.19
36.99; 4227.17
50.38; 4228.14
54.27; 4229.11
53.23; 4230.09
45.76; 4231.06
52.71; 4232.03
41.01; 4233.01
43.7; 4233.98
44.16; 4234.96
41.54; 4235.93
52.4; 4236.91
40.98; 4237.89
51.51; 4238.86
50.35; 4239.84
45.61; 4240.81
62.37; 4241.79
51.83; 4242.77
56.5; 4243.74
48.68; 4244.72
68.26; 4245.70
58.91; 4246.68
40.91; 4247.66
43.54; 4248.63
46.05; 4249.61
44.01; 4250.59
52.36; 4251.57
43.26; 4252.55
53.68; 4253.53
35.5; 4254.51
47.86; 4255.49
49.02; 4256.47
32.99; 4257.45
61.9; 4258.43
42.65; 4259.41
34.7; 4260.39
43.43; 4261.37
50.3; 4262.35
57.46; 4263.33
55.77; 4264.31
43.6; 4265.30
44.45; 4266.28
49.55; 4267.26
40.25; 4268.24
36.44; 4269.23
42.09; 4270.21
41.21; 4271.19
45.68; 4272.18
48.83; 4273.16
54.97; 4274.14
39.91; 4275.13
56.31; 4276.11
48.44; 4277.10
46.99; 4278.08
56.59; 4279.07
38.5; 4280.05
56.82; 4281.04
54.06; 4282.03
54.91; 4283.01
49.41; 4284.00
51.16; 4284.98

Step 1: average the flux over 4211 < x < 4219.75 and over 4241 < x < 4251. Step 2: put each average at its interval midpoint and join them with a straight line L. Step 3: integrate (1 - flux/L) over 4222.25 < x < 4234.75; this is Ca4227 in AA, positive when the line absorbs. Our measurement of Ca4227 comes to 1.6 AA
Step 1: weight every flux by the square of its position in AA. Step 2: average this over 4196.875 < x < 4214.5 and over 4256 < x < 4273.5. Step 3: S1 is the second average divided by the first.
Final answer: 0.96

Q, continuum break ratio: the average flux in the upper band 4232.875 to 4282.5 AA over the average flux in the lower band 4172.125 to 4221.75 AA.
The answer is 1.0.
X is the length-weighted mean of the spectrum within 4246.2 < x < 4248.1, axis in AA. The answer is 50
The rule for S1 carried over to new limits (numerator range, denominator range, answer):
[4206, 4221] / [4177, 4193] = 1.25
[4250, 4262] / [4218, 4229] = 1.03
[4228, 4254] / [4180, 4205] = 1.13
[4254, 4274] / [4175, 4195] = 1.10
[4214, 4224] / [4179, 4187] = 1.22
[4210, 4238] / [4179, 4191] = 1.16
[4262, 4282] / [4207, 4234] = 1.02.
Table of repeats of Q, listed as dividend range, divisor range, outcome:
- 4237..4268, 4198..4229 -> 1.02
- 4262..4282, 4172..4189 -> 1.12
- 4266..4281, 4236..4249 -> 0.90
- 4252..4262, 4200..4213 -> 0.91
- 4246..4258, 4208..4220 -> 0.91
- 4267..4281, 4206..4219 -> 0.90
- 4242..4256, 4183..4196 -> 1.11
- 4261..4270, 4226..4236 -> 1.04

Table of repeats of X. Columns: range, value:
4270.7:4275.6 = 46.1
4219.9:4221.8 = 47.1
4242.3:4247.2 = 56.7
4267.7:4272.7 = 41.3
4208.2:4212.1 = 46.7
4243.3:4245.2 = 52.4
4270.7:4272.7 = 43.5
